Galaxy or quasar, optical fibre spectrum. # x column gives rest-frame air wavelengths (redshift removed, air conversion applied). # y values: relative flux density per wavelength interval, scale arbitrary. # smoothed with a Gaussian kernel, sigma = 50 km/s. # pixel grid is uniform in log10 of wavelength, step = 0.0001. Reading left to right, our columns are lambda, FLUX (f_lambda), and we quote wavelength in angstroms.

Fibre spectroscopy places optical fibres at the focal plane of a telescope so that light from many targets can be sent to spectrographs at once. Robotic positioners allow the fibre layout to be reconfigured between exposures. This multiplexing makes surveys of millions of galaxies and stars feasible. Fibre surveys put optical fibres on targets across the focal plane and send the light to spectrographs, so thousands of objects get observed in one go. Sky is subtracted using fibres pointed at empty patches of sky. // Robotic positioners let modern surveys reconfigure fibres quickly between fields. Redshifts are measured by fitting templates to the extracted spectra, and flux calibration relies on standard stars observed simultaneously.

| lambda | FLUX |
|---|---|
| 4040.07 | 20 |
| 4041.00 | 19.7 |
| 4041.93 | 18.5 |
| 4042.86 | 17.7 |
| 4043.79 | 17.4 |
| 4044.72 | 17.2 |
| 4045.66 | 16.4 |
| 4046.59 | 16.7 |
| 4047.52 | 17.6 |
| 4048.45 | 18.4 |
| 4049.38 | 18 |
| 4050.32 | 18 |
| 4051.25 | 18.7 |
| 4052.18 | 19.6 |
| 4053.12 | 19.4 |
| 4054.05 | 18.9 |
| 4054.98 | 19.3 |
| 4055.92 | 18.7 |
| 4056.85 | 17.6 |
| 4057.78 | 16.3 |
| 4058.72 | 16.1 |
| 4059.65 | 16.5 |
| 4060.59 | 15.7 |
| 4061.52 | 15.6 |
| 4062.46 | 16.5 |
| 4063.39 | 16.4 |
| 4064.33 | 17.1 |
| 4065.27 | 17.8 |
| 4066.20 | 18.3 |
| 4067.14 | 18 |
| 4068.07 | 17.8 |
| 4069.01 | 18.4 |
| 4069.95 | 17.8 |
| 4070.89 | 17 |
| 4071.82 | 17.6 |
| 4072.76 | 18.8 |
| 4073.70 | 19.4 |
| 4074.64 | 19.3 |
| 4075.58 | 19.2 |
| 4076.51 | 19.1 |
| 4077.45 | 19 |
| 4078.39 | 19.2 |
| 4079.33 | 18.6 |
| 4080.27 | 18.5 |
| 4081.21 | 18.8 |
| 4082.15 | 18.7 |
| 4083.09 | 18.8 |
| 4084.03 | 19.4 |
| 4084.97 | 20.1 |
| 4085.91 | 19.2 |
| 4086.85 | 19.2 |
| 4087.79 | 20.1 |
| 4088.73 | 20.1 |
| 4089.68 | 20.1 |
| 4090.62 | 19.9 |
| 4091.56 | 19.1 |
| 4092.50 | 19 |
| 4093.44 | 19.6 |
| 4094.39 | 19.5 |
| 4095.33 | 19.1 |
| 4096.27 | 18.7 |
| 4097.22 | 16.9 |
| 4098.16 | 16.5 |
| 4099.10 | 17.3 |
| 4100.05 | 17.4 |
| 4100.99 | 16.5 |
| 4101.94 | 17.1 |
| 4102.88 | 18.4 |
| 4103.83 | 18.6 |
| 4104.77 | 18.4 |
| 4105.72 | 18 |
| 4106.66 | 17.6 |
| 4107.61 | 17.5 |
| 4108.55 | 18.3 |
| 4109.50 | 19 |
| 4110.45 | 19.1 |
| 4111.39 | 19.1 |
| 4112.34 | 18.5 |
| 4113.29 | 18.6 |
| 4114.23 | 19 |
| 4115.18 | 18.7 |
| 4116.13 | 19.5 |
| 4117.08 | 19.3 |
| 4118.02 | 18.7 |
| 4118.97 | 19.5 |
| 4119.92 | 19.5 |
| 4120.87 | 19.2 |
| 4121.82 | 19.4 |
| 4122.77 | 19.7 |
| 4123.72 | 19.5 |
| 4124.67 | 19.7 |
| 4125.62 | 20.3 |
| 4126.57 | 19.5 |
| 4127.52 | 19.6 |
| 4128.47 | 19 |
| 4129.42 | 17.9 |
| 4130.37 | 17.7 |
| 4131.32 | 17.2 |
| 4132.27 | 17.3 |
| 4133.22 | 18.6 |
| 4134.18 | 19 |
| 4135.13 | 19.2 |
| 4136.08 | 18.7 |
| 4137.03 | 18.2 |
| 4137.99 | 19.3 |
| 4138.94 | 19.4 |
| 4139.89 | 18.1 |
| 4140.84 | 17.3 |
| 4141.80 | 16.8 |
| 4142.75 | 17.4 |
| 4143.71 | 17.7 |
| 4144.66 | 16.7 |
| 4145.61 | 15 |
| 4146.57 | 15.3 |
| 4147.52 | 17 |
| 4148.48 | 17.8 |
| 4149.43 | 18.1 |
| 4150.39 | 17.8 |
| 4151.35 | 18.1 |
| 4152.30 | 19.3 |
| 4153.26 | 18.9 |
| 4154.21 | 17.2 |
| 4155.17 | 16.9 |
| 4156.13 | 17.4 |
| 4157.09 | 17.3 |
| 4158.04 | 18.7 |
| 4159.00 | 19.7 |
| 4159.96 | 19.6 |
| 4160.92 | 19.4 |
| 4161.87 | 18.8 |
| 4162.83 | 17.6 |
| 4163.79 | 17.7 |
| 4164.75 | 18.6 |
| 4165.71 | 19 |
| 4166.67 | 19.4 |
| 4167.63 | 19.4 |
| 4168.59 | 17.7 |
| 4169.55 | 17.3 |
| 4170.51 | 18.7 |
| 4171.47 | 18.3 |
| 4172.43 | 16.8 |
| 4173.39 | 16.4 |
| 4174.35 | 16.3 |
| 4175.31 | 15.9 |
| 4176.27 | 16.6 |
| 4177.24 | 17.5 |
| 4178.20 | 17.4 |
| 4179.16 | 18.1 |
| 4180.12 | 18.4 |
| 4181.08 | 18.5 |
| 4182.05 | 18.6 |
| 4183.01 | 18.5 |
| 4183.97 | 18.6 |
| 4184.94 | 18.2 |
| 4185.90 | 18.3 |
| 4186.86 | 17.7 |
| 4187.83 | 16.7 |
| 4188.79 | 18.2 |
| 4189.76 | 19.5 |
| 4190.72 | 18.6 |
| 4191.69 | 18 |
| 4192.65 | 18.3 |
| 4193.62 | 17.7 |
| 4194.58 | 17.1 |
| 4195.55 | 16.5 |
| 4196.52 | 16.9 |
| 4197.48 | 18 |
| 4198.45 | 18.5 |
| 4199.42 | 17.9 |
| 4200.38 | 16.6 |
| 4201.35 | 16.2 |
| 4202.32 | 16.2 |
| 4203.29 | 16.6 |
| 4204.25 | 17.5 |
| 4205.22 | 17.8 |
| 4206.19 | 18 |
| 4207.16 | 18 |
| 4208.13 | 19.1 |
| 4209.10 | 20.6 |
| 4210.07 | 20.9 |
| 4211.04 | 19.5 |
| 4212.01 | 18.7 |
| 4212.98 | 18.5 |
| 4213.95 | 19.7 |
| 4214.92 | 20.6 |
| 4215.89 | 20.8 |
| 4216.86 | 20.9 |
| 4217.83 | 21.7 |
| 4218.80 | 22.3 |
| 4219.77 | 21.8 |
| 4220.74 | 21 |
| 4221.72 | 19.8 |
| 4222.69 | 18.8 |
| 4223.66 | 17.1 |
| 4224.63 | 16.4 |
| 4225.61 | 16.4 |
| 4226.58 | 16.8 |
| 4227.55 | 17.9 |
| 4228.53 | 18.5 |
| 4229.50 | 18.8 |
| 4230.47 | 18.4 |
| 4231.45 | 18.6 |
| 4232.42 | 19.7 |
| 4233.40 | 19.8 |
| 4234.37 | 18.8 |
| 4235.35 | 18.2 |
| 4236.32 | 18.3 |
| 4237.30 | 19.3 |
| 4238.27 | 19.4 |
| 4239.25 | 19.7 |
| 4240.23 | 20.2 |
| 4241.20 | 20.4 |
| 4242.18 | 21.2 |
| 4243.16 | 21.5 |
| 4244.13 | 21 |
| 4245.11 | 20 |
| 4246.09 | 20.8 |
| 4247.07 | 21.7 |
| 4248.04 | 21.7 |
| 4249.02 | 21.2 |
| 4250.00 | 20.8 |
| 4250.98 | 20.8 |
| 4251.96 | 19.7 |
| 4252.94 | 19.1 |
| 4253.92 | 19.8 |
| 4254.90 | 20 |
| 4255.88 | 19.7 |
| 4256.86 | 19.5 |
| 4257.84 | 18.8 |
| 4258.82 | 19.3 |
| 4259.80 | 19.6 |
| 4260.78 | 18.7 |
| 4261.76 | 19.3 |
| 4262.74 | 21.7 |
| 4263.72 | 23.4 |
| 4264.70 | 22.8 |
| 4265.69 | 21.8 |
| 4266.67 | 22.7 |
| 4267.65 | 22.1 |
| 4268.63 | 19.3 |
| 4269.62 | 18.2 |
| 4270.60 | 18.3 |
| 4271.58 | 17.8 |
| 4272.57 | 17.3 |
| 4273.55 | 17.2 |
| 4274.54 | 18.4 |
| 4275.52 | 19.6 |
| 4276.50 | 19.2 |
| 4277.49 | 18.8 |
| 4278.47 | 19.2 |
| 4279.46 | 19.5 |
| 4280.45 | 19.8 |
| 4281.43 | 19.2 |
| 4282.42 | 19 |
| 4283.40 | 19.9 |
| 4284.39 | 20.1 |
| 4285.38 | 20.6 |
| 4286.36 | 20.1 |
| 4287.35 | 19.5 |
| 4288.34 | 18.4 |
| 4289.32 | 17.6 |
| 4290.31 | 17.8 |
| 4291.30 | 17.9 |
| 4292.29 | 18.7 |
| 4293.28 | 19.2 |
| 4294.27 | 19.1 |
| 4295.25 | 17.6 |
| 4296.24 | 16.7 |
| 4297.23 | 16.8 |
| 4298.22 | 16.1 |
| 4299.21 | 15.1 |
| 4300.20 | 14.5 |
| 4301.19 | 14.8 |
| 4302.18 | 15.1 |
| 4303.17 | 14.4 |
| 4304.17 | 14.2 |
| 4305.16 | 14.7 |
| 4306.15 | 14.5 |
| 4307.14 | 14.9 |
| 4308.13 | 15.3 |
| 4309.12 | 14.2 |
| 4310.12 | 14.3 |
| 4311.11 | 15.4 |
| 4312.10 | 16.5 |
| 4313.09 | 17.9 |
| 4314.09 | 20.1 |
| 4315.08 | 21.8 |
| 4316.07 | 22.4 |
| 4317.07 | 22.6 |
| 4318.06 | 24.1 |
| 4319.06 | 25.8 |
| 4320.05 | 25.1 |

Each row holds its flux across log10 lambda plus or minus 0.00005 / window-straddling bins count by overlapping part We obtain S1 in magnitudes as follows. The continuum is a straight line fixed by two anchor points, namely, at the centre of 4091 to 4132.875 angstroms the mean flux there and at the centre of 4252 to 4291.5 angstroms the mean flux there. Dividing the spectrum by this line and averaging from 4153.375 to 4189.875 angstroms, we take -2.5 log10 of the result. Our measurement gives 0.055 mag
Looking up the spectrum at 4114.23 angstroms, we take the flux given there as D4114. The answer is 19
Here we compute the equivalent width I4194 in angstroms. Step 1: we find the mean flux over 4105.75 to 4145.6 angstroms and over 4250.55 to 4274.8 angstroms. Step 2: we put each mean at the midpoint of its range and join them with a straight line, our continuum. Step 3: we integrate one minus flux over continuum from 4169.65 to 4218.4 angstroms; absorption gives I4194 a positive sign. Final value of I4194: 2.6 angstroms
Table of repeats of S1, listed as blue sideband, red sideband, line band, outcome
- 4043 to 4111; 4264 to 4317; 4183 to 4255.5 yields -0.05 mag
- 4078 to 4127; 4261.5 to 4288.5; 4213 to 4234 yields 0.01 mag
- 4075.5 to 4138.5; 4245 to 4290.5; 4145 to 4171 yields 0.06 mag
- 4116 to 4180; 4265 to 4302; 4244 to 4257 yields -0.11 mag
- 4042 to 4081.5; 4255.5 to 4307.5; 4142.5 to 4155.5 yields 0.05 mag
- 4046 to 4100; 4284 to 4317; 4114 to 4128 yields -0.08 mag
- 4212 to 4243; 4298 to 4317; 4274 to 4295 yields -0.12 mag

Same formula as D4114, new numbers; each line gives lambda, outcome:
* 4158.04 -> 18.7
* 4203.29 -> 16.6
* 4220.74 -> 21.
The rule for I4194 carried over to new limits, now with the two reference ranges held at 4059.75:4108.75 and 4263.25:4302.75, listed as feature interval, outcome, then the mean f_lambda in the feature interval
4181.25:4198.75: 0.5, 18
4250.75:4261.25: -0.5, 19.5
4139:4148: 0.7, 16.9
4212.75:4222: -1.1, 20.8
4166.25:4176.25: 0.5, 17.6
